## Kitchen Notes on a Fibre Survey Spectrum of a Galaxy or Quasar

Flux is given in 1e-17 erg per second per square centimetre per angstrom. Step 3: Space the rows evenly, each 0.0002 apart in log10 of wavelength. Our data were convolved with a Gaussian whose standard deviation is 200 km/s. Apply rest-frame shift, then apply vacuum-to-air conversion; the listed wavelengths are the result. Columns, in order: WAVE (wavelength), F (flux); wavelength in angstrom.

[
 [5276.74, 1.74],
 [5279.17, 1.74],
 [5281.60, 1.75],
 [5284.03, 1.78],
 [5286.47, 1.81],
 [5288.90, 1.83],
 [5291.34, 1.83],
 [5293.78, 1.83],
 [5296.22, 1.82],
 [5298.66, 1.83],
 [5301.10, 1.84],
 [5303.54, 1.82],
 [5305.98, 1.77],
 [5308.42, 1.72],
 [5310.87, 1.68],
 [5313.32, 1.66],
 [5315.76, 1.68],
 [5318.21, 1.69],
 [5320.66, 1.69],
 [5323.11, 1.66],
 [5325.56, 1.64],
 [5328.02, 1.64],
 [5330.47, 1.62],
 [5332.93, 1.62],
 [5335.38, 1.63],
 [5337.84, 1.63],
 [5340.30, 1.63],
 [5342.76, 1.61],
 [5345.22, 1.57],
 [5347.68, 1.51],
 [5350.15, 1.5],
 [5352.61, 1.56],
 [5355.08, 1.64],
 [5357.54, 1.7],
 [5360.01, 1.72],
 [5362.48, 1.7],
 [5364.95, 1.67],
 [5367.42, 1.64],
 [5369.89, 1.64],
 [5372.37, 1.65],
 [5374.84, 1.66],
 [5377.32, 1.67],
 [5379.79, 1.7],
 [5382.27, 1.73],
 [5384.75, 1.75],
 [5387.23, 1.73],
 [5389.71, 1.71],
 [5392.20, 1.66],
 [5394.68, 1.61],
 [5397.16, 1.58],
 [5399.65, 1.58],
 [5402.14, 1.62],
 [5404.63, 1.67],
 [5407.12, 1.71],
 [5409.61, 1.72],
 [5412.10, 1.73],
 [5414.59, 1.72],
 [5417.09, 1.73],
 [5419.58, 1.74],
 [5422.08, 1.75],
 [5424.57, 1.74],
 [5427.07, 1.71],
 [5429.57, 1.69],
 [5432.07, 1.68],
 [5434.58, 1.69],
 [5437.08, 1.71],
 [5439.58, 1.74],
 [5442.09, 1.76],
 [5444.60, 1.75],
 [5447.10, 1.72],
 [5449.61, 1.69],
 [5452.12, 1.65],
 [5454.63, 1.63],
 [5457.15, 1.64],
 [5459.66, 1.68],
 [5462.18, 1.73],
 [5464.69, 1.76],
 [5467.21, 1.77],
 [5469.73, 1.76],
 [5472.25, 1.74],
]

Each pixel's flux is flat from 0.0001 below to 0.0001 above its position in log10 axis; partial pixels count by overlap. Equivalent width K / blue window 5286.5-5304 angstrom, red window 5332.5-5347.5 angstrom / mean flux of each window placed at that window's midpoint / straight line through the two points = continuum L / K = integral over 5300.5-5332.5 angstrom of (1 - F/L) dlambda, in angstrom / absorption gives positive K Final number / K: 0.5 angstrom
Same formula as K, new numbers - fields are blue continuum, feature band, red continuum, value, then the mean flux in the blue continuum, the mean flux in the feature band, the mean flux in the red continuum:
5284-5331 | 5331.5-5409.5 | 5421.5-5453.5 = 3.7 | 1.74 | 1.65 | 1.71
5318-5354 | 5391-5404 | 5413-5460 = 0.4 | 1.61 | 1.61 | 1.71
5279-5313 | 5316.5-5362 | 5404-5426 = 3.5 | 1.79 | 1.63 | 1.73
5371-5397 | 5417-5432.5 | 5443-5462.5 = -0.3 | 1.68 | 1.72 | 1.69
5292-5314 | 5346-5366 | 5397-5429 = 1.3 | 1.78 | 1.62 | 1.7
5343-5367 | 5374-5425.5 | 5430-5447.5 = -0.5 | 1.62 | 1.69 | 1.72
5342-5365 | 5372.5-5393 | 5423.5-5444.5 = -0.6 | 1.62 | 1.7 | 1.72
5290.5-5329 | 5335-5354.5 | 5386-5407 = 1.4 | 1.74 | 1.58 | 1.65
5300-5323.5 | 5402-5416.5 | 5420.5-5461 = 0.0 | 1.72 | 1.7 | 1.7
